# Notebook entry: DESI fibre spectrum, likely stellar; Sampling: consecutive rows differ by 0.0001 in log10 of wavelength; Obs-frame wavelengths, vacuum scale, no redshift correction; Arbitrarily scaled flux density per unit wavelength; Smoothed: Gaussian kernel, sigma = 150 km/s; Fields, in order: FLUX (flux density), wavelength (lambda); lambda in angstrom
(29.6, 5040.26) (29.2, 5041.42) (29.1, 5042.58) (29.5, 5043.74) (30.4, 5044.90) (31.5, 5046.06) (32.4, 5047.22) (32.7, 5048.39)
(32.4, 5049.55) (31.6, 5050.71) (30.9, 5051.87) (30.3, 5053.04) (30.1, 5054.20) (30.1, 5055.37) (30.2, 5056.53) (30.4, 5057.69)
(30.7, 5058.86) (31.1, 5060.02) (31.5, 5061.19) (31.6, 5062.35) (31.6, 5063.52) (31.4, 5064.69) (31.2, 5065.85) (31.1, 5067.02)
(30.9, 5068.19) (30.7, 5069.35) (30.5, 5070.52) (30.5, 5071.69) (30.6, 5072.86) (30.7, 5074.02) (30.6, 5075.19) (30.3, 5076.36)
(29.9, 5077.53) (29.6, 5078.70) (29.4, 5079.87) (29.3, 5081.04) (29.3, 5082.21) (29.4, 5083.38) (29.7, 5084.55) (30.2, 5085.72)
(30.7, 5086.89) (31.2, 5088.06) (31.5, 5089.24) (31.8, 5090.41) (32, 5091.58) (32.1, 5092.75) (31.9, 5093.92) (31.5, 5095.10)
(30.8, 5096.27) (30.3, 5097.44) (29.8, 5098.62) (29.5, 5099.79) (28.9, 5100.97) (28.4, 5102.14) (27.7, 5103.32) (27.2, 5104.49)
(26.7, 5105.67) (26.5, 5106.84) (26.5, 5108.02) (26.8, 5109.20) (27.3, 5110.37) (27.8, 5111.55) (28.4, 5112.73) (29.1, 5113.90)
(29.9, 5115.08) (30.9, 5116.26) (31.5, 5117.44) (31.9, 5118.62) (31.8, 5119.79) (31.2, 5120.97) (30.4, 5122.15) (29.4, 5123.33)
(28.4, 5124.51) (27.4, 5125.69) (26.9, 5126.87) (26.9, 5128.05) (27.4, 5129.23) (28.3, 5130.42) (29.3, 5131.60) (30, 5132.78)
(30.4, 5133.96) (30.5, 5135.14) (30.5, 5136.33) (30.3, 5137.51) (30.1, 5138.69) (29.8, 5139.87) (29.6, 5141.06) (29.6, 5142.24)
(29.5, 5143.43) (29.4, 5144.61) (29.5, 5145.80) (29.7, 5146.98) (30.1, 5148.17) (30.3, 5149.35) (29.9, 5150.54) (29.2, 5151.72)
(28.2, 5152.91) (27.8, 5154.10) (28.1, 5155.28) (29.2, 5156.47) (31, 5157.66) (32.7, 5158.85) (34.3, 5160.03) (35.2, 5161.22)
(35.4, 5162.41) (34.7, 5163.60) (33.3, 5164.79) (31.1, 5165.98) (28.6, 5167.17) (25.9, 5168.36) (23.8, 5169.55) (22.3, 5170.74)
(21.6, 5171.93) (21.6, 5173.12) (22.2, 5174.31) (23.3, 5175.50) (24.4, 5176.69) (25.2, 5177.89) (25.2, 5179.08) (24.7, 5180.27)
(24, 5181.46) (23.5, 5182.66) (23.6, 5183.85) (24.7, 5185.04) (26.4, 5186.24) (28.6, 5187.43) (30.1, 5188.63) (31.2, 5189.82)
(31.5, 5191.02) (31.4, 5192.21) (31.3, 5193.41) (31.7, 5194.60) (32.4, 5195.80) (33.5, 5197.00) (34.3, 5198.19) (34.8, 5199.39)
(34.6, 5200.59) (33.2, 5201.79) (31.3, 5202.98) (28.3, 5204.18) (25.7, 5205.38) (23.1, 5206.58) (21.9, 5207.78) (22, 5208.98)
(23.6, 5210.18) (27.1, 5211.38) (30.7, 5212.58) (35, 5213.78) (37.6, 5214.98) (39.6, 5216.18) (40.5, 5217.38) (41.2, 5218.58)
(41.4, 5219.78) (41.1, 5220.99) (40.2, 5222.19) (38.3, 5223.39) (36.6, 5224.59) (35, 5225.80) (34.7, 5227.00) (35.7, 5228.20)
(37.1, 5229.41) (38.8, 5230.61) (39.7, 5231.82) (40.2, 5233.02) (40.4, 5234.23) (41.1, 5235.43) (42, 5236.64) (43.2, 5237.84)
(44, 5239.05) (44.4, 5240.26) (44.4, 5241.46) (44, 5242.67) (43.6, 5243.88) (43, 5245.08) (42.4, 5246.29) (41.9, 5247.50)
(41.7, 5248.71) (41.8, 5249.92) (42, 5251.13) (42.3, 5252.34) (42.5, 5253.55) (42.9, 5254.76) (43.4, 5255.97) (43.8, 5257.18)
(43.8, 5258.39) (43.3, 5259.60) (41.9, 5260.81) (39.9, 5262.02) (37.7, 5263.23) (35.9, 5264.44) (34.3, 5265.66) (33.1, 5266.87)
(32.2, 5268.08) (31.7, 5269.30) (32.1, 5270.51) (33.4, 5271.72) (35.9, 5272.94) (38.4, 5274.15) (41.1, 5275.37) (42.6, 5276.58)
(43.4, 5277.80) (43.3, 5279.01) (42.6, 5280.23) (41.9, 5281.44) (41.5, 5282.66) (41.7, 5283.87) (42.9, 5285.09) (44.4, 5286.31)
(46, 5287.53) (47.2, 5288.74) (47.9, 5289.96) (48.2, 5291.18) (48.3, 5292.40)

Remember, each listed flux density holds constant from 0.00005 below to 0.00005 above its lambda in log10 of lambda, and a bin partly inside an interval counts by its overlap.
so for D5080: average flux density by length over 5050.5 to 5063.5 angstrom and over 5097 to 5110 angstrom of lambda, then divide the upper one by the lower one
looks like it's 0.91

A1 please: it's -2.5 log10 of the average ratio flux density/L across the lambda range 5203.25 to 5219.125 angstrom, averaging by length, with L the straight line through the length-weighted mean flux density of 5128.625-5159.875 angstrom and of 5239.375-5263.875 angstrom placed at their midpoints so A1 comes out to 0.23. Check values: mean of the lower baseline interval 29.7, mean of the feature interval 30.5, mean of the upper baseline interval 42.5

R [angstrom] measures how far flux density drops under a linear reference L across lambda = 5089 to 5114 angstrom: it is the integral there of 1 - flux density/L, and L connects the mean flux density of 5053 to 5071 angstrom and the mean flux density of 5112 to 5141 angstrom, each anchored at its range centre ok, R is 0.8 angstrom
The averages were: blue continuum 30.9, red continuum 29.6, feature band 29.2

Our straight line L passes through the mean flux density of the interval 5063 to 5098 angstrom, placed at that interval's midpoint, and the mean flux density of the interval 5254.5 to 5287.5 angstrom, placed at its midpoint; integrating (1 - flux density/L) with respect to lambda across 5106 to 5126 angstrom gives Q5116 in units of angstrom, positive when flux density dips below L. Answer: 2.0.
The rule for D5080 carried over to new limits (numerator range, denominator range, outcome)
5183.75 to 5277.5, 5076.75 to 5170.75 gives 1.23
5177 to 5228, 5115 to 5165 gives 1.03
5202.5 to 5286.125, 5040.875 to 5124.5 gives 1.27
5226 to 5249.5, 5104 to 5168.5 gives 1.38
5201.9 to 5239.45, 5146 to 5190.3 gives 1.27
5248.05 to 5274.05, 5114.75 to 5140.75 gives 1.31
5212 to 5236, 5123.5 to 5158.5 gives 1.31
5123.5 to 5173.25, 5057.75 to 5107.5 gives 0.97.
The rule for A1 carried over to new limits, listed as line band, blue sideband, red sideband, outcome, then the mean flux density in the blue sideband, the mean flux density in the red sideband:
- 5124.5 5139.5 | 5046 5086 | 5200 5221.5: 0.08 mag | 30.7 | 32.1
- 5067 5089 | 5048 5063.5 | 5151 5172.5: 0.02 mag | 31.1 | 29.6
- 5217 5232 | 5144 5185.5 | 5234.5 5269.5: -0.04 mag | 27.8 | 41.1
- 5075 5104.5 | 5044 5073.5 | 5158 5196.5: 0.00 mag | 31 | 28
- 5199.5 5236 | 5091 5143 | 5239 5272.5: 0.08 mag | 29.4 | 40.2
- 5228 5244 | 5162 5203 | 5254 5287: -0.17 mag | 28.4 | 39.6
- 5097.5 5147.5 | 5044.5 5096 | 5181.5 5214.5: 0.04 mag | 30.9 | 29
